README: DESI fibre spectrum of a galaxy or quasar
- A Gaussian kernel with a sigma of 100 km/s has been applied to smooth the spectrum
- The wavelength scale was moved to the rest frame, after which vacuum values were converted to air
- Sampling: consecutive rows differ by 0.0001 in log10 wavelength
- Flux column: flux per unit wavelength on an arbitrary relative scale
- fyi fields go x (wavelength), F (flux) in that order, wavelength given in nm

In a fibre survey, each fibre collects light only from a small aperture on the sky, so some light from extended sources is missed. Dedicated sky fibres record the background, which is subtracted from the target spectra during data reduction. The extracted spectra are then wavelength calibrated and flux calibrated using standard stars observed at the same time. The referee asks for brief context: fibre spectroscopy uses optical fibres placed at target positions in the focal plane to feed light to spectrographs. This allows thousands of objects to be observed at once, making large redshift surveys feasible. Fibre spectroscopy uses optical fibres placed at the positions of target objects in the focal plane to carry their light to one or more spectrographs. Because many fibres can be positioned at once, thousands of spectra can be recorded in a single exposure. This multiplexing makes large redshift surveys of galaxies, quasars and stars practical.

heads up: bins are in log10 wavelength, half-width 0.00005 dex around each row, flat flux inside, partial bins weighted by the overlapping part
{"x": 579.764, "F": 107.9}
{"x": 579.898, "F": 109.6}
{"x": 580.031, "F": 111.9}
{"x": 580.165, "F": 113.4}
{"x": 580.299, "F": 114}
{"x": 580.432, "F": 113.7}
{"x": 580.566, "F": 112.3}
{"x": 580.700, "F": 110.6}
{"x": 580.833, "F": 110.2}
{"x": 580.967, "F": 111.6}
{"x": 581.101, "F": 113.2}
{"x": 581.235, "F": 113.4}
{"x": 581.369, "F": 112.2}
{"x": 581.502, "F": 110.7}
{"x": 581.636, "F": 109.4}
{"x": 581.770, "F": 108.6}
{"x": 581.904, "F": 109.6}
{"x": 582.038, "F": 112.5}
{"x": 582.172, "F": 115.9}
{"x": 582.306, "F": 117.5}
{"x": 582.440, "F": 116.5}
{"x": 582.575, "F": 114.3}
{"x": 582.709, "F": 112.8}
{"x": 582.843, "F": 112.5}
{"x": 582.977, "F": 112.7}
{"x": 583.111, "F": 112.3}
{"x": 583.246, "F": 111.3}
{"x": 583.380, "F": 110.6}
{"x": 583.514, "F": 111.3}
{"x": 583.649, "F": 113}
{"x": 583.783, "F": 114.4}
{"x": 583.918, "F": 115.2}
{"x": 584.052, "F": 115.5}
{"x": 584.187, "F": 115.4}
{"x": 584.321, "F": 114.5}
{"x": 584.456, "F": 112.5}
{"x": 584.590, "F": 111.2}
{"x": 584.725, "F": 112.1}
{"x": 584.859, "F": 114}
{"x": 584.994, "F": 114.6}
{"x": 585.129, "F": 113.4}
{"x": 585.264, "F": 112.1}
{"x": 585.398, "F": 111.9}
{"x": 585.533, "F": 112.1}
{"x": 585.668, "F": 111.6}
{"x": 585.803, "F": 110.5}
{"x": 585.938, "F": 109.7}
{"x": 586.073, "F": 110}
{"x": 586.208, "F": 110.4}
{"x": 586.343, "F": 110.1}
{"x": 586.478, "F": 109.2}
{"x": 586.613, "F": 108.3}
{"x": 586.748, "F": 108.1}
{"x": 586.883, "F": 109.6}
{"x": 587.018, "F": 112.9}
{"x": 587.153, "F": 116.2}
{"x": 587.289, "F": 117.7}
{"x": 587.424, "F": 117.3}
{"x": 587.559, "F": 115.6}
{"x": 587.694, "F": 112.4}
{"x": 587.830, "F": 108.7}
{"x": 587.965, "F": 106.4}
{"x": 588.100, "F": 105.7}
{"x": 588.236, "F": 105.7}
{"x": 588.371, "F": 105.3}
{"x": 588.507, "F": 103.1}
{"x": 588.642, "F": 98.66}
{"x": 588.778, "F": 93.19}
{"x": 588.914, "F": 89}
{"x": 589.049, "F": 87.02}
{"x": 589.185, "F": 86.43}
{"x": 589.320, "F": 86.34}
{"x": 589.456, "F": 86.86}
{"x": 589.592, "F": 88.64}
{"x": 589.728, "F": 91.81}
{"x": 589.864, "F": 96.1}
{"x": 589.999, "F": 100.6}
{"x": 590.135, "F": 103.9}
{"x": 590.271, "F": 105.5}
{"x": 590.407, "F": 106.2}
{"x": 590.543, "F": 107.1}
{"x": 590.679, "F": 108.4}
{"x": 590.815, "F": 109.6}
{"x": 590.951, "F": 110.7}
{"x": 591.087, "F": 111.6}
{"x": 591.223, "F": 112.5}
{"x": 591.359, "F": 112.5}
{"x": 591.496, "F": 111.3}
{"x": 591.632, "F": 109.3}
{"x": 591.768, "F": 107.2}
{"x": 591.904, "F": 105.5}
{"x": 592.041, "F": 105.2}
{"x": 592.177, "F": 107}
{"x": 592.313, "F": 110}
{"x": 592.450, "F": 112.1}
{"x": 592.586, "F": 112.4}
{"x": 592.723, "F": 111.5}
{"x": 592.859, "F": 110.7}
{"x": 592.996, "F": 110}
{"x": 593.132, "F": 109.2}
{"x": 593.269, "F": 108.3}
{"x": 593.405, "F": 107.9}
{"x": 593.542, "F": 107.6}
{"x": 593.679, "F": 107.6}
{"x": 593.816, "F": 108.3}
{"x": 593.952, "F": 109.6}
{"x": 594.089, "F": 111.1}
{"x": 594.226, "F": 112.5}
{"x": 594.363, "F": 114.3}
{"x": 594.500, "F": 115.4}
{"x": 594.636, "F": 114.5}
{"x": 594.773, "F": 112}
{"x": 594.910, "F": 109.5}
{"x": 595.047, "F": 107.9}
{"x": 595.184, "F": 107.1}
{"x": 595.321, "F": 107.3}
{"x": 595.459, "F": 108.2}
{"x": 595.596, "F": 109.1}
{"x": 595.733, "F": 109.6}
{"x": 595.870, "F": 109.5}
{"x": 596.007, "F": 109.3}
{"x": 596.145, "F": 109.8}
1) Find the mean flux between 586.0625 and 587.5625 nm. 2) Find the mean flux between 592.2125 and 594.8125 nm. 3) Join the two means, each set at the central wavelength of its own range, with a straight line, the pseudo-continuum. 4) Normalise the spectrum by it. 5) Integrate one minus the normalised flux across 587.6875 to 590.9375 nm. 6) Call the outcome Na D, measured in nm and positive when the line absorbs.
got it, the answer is 0.35 nm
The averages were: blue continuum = 112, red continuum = 111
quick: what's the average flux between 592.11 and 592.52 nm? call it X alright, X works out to 110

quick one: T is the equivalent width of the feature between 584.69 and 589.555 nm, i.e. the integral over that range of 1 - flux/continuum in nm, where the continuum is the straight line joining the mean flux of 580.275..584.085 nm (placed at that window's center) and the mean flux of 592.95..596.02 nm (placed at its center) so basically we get 0.22 nm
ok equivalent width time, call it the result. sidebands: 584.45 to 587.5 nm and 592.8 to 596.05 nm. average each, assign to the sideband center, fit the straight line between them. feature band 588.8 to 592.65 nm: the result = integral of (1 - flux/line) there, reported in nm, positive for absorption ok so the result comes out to 0.28 nm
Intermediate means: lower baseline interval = 112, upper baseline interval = 110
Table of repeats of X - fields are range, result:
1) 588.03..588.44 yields 106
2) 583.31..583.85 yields 112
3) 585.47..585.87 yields 111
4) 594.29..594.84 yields 114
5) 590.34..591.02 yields 108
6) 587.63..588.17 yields 108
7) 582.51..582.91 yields 113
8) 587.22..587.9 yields 114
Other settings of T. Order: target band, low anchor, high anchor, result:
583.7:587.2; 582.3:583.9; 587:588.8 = -0.04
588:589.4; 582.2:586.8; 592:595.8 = 0.19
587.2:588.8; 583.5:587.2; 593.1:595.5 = 0.05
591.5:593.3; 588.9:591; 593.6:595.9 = -0.09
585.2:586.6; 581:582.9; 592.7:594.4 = 0.01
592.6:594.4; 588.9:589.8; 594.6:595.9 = -0.12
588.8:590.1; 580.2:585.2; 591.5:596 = 0.24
